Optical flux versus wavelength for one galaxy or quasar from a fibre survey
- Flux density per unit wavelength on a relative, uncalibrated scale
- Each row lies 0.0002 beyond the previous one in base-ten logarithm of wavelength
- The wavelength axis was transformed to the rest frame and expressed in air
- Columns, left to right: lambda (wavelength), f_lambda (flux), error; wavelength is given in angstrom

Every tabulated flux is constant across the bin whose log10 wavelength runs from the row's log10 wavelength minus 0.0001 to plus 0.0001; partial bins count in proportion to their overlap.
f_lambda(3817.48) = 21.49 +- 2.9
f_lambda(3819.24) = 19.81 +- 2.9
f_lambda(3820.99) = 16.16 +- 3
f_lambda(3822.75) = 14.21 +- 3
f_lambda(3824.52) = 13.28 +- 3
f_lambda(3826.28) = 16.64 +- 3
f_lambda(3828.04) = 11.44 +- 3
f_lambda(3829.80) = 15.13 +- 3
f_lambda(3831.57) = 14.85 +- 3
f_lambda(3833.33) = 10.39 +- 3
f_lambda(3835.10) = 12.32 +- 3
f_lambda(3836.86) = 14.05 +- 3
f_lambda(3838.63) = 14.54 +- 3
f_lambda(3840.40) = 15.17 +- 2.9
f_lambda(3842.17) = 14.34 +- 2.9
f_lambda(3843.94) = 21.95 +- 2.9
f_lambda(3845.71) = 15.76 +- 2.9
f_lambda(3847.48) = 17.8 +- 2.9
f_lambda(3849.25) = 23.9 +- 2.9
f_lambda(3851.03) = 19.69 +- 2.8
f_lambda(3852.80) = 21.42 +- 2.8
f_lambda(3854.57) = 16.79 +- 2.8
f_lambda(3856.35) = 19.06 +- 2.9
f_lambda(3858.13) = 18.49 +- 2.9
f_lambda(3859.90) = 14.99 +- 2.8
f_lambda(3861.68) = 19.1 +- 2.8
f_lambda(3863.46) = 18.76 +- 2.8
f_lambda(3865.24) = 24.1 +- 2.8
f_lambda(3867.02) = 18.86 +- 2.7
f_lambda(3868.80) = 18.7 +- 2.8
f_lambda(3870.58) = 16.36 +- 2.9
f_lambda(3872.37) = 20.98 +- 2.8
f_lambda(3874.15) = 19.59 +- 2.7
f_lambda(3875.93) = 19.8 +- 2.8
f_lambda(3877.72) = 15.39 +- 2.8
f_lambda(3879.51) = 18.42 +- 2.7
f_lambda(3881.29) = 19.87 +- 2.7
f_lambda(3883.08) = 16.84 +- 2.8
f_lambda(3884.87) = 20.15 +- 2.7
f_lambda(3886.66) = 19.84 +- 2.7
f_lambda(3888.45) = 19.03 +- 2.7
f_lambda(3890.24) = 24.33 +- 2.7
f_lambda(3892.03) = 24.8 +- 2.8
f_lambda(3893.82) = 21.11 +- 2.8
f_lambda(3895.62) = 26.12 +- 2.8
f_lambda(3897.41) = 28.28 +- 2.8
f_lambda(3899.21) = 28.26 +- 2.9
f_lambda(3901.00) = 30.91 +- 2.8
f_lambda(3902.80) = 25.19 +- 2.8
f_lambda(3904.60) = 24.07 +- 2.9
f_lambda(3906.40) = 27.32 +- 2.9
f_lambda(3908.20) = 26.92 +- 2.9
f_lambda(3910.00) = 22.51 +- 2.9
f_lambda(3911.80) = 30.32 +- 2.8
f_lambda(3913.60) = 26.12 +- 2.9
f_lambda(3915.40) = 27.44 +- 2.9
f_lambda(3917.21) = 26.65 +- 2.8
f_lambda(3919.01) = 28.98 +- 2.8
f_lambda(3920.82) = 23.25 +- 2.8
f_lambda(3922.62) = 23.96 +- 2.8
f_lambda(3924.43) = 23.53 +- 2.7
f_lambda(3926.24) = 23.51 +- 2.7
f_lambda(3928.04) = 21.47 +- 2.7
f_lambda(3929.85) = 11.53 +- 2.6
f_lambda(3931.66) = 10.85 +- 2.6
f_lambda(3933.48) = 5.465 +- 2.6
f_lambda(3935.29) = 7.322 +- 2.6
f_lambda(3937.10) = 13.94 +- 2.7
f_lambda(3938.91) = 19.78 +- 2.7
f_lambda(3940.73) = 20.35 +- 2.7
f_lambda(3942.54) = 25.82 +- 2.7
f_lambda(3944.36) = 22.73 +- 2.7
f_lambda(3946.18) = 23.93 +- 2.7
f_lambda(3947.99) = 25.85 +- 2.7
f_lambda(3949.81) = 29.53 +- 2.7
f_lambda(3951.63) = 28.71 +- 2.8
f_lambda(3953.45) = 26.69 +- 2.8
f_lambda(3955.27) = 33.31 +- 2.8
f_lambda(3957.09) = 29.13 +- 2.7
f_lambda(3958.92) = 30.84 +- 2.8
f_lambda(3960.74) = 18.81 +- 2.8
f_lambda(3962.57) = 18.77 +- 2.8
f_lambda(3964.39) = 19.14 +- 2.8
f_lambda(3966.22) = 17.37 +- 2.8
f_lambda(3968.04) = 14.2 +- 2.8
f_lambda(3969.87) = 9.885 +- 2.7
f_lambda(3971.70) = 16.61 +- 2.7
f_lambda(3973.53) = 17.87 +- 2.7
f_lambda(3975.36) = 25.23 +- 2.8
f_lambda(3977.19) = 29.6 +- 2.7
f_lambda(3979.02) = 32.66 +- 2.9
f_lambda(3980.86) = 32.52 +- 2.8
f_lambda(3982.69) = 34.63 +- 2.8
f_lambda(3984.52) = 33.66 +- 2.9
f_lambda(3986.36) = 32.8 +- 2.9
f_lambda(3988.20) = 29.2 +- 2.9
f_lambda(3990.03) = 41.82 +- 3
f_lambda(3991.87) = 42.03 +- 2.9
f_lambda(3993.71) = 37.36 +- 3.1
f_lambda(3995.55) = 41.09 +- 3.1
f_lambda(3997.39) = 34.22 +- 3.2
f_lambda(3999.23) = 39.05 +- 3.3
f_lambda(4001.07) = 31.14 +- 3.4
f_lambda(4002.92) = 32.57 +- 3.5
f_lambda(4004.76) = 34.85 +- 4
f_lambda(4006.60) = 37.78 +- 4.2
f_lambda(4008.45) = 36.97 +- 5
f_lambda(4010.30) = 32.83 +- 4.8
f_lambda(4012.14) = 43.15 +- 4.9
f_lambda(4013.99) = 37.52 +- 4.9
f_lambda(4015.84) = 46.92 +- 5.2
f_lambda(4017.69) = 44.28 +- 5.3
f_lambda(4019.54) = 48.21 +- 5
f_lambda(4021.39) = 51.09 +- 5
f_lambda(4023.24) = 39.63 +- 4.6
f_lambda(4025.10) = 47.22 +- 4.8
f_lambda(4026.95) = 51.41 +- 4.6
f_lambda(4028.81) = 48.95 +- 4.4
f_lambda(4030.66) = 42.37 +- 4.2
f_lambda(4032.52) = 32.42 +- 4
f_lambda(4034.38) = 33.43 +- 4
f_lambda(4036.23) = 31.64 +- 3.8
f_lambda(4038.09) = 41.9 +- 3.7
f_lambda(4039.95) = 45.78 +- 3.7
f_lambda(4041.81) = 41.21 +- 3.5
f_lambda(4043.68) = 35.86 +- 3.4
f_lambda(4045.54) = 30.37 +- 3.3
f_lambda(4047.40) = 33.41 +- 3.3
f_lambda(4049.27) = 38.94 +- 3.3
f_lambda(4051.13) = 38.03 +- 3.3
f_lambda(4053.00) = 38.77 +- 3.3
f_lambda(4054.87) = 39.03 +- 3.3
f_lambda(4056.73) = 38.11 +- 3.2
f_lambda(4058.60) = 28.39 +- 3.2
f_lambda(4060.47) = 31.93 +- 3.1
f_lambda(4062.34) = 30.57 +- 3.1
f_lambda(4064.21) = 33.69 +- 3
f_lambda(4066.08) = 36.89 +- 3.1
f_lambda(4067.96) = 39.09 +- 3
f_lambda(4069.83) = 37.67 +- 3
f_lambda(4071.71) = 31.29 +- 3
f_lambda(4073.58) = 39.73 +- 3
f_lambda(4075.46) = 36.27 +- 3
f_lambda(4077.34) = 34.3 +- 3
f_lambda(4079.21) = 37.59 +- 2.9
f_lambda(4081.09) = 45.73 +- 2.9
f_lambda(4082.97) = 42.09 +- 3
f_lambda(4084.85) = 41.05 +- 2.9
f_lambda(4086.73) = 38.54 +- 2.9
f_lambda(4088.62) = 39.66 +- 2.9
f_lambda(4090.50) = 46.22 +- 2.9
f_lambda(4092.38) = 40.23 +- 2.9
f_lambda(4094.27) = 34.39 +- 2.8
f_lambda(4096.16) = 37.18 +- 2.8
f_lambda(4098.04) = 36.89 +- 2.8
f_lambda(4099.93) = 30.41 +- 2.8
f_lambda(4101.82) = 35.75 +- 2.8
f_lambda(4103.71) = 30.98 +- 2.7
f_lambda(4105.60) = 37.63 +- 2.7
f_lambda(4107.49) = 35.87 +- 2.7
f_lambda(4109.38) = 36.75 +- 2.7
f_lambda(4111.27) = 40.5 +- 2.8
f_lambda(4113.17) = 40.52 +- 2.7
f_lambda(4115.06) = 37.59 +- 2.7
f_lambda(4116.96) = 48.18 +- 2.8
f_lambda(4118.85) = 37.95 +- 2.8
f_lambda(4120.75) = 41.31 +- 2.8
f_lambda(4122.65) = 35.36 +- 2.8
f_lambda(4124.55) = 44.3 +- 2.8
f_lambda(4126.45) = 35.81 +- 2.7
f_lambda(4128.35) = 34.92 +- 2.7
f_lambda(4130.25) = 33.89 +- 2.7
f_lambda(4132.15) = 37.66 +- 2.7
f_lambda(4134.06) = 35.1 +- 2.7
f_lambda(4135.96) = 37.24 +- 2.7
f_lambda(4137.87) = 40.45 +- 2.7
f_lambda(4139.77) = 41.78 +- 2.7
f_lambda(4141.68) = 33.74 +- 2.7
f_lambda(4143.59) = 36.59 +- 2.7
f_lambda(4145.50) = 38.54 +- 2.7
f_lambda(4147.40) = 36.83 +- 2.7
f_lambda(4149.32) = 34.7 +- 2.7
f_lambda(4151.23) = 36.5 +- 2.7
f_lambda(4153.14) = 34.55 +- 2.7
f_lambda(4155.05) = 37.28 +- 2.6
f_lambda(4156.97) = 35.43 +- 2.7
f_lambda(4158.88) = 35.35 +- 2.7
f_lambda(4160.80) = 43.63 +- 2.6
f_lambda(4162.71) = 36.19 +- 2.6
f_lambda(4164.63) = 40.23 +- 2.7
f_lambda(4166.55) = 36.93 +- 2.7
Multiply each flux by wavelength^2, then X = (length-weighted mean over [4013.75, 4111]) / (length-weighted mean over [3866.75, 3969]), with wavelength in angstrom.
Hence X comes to 1.87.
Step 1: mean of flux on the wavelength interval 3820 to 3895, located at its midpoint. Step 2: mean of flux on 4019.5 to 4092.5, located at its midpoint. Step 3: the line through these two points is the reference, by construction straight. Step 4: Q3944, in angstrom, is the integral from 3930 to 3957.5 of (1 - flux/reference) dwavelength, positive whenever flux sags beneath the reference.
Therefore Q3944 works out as 6.2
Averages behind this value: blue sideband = 17.9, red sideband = 38.8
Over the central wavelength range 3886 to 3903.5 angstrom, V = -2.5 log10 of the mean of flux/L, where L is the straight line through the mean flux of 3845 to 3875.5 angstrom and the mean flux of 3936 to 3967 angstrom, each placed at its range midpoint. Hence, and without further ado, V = -0.19 mag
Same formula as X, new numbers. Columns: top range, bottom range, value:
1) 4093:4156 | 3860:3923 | 1.83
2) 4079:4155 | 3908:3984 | 1.81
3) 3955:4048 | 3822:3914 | 1.85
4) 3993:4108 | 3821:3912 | 2.14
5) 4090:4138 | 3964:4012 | 1.31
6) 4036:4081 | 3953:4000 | 1.34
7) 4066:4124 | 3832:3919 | 2.04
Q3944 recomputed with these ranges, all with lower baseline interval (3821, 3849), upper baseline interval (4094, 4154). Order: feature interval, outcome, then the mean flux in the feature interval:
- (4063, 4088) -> -3.3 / 37.9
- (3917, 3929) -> -1.4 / 24.3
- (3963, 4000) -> -3.3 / 28.9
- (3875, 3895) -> -1.2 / 20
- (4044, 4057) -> -2.0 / 36.6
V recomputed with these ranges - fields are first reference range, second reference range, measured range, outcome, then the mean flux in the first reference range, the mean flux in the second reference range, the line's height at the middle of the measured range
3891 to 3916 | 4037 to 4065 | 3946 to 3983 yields 0.24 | 26.4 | 36.4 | 30.5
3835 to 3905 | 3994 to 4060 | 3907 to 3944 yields 0.25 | 20.1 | 39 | 26.8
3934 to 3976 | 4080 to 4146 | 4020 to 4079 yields -0.22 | 21.4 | 38.3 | 31.5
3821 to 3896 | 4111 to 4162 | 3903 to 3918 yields -0.21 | 18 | 37.9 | 21.7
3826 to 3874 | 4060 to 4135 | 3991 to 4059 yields -0.24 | 17.3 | 37.6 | 31.6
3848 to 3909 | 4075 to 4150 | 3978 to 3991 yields -0.17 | 21.4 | 38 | 28.9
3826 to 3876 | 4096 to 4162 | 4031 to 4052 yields -0.18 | 17.4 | 37.4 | 31.1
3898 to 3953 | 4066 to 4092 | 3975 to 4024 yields -0.21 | 22.9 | 39.1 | 30.7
